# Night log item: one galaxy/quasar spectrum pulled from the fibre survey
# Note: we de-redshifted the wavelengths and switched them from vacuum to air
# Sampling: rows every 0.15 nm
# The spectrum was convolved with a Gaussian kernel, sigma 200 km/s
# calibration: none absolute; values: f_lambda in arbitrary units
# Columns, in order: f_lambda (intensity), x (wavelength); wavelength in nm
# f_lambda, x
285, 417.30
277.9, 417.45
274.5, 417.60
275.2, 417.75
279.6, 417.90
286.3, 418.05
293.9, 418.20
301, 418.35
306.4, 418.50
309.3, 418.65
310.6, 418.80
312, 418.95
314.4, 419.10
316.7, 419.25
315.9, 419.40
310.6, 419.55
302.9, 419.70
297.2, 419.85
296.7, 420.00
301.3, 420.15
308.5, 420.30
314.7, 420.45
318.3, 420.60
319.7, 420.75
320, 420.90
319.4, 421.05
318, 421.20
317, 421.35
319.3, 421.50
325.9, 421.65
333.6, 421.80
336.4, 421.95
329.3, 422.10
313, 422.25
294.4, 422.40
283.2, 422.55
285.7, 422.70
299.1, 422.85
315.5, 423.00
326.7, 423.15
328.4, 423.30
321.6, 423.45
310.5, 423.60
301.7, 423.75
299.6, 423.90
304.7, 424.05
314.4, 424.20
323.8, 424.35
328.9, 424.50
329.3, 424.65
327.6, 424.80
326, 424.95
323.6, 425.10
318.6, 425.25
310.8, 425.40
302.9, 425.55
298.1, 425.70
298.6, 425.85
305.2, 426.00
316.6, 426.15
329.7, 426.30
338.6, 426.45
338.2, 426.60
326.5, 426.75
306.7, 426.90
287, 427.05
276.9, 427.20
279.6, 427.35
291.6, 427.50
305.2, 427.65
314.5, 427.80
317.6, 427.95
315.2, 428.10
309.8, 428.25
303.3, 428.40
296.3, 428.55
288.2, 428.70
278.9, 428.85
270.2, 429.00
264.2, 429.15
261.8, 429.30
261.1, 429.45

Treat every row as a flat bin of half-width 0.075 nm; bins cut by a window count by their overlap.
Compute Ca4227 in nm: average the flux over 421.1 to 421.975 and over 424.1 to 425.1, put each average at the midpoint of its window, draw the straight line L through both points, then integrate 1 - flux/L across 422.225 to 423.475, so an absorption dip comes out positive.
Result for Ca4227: 0.07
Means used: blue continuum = 324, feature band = 307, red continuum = 324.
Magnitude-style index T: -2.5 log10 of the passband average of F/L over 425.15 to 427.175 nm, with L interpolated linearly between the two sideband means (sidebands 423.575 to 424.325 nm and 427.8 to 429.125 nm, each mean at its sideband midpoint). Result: -0.04 mag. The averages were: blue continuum 307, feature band 313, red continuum 297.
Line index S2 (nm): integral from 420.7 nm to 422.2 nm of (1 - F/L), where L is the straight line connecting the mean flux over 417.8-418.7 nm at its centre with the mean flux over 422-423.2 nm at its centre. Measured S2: -0.10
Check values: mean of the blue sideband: 295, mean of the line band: 324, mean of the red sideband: 306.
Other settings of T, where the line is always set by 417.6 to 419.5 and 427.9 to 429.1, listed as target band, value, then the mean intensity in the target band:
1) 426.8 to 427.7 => 0.02 mag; 292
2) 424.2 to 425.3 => -0.09 mag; 325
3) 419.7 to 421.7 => -0.05 mag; 313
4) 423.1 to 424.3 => -0.05 mag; 313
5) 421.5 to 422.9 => -0.04 mag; 312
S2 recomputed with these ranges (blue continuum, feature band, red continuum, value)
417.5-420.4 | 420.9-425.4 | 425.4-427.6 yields -0.18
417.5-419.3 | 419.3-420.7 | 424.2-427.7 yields -0.03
